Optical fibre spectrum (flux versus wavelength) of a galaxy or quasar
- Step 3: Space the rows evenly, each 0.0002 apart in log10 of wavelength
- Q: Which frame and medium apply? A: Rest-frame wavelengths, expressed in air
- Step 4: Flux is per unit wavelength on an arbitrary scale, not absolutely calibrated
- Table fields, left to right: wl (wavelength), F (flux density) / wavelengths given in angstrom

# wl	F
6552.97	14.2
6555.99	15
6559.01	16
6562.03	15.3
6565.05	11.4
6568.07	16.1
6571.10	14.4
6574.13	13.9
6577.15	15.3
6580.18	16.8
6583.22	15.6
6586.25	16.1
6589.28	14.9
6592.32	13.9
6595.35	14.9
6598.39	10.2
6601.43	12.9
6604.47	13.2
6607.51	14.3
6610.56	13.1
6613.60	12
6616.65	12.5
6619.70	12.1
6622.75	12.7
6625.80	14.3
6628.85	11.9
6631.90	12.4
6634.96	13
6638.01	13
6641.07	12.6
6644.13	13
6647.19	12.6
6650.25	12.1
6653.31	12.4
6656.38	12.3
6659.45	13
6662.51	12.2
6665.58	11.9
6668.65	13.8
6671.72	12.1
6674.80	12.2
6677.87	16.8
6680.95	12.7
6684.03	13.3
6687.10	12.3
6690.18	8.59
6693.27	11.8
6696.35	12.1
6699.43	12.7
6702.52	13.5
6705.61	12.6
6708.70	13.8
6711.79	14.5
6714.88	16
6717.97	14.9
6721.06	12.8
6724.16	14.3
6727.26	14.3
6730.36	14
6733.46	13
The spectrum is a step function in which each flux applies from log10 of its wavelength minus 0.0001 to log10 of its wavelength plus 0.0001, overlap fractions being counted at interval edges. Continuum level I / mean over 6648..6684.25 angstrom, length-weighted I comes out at 12.9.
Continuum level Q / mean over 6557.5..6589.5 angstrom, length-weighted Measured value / 15.1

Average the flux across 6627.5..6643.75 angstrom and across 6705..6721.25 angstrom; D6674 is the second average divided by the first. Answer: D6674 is 1.13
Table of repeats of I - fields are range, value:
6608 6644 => 12.7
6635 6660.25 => 12.6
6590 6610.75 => 13.3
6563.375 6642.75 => 13.6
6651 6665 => 12.4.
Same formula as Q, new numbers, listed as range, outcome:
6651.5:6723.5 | 13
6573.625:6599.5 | 14.7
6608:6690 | 12.7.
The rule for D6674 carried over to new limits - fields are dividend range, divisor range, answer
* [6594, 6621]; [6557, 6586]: 0.85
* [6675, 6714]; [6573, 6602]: 0.89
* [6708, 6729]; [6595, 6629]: 1.12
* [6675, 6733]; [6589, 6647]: 1.03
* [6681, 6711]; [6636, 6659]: 0.98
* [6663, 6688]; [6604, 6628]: 1.01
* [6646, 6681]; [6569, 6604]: 0.89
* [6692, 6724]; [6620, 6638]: 1.05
